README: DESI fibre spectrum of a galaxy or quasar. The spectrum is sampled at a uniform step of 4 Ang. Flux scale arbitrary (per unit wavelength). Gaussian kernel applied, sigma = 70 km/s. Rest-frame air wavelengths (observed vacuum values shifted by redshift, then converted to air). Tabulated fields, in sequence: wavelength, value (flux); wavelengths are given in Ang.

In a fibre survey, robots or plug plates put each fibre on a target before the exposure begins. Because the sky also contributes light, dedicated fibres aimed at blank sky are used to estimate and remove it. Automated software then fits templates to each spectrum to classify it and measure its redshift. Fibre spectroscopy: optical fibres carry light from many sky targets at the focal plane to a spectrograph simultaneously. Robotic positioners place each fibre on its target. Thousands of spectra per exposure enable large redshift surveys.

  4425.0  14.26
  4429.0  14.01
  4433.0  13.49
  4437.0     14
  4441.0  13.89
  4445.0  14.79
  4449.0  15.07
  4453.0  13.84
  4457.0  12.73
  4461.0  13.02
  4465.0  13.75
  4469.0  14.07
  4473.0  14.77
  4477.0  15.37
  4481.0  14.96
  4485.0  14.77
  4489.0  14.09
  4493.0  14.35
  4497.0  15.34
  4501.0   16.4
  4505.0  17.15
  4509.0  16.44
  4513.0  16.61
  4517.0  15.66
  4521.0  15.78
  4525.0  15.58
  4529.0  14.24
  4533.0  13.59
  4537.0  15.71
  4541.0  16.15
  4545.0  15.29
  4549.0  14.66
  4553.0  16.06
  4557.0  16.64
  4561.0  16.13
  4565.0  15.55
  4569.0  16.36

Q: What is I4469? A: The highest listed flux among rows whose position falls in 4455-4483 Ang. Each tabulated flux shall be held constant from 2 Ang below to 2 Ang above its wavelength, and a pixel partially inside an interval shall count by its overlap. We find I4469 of 15.37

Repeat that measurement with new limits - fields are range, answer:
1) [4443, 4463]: 15.07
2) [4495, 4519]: 17.15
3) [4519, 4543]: 16.15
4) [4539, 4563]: 16.64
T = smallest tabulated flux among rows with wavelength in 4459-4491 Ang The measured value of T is 13.02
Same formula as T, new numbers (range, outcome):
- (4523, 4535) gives 13.59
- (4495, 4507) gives 15.34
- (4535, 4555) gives 14.66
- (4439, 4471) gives 12.73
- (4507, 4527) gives 15.58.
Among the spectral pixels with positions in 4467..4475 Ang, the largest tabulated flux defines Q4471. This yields 14.77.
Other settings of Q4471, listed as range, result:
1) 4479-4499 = 15.34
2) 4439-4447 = 14.79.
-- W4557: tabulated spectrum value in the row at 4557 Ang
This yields 16.64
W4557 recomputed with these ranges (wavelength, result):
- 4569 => 16.36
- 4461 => 13.02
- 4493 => 14.35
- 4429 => 14.01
